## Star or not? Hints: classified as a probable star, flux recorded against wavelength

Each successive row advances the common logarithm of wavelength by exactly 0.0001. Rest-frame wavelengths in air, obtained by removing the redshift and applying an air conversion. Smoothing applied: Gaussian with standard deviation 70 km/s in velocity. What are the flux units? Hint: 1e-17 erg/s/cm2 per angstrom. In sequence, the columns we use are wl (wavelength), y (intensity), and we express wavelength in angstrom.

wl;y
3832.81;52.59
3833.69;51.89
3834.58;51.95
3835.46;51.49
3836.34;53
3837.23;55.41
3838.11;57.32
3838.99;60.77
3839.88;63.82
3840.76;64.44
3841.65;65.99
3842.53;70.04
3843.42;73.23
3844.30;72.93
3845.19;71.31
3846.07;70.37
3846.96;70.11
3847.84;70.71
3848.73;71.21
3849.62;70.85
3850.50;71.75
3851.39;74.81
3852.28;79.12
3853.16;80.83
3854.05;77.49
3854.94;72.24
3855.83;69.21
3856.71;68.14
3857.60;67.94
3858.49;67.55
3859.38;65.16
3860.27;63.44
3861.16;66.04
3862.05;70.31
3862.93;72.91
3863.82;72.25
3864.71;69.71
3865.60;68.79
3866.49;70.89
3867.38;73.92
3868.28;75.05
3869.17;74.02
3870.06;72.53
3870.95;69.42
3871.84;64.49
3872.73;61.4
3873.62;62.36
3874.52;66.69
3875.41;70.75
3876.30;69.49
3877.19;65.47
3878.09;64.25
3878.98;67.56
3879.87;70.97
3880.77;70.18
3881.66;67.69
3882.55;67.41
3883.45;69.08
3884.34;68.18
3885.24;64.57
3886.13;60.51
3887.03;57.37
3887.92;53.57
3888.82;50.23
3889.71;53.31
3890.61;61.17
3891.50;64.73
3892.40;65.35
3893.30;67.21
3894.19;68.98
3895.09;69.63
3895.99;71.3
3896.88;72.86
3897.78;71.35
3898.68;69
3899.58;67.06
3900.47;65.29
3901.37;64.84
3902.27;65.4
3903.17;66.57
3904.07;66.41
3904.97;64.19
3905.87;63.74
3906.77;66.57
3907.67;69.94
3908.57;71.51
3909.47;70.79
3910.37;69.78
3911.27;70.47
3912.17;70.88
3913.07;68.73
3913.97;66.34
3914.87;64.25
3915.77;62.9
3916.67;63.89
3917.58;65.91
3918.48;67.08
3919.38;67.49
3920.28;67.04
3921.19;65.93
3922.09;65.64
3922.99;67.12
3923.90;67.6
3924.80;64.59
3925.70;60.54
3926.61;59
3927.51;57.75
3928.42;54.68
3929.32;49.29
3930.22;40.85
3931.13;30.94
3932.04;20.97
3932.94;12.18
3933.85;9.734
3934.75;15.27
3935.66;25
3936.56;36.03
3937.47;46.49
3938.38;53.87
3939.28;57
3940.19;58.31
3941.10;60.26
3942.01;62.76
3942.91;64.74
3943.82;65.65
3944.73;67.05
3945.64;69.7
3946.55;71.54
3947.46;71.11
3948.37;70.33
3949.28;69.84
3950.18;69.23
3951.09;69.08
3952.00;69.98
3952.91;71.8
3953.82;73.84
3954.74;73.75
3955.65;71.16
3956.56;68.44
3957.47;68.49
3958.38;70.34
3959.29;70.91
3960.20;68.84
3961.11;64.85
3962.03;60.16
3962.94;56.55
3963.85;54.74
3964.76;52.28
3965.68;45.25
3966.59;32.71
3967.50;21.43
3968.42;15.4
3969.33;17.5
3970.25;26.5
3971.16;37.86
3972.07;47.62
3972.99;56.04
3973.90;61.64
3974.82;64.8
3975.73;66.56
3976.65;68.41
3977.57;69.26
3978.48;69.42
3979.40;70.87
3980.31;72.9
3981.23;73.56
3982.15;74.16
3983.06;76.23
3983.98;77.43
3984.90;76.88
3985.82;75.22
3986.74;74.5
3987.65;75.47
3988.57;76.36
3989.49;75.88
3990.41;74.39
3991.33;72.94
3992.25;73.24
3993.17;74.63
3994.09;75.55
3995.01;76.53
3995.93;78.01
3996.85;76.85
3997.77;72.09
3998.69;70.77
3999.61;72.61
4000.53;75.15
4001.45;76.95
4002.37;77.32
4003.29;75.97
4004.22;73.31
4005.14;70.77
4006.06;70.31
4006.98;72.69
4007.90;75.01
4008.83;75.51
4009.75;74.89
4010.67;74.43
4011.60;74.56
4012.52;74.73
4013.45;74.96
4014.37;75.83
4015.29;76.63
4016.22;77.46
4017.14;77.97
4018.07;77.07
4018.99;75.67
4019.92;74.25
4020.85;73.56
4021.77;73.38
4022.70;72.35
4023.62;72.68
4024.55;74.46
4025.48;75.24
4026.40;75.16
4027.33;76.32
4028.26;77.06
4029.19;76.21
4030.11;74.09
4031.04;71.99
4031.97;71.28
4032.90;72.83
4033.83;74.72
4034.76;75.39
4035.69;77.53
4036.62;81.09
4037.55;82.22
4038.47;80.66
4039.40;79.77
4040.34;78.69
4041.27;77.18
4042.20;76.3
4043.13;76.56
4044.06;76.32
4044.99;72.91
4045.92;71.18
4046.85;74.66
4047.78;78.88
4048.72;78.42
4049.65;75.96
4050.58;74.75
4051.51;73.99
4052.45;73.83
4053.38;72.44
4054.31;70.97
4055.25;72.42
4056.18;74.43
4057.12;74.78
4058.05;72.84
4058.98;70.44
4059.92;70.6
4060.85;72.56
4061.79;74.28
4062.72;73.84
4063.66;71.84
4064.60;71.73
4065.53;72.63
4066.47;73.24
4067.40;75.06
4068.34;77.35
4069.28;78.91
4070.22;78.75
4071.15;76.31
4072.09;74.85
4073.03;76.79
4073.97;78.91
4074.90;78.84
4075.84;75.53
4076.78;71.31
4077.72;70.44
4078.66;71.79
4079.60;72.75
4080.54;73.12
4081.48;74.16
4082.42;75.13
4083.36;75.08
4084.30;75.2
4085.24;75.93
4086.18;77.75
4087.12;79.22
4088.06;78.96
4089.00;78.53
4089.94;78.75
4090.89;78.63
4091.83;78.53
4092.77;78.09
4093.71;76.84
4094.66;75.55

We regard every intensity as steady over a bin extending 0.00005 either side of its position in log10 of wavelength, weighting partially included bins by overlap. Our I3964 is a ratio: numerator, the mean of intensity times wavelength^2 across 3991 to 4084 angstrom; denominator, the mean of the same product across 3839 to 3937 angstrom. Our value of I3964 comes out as 1.3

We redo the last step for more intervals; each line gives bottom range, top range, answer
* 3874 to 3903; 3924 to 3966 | 0.89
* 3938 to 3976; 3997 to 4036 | 1.31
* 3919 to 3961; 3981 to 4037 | 1.33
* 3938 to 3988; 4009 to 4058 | 1.25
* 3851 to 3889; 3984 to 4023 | 1.17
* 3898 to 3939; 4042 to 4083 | 1.40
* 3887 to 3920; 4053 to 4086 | 1.22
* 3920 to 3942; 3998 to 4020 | 1.63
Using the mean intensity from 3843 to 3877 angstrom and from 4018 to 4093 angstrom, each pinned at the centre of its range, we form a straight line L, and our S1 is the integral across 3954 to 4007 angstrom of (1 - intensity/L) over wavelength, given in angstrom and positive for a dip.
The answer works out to 5.9 angstrom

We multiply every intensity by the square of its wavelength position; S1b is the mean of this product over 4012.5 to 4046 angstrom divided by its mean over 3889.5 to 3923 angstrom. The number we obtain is 1.2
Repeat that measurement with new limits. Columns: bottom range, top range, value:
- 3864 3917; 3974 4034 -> 1.17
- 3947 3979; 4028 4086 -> 1.35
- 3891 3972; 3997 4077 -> 1.34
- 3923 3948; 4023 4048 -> 1.58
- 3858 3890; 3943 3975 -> 0.92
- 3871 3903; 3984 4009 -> 1.21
